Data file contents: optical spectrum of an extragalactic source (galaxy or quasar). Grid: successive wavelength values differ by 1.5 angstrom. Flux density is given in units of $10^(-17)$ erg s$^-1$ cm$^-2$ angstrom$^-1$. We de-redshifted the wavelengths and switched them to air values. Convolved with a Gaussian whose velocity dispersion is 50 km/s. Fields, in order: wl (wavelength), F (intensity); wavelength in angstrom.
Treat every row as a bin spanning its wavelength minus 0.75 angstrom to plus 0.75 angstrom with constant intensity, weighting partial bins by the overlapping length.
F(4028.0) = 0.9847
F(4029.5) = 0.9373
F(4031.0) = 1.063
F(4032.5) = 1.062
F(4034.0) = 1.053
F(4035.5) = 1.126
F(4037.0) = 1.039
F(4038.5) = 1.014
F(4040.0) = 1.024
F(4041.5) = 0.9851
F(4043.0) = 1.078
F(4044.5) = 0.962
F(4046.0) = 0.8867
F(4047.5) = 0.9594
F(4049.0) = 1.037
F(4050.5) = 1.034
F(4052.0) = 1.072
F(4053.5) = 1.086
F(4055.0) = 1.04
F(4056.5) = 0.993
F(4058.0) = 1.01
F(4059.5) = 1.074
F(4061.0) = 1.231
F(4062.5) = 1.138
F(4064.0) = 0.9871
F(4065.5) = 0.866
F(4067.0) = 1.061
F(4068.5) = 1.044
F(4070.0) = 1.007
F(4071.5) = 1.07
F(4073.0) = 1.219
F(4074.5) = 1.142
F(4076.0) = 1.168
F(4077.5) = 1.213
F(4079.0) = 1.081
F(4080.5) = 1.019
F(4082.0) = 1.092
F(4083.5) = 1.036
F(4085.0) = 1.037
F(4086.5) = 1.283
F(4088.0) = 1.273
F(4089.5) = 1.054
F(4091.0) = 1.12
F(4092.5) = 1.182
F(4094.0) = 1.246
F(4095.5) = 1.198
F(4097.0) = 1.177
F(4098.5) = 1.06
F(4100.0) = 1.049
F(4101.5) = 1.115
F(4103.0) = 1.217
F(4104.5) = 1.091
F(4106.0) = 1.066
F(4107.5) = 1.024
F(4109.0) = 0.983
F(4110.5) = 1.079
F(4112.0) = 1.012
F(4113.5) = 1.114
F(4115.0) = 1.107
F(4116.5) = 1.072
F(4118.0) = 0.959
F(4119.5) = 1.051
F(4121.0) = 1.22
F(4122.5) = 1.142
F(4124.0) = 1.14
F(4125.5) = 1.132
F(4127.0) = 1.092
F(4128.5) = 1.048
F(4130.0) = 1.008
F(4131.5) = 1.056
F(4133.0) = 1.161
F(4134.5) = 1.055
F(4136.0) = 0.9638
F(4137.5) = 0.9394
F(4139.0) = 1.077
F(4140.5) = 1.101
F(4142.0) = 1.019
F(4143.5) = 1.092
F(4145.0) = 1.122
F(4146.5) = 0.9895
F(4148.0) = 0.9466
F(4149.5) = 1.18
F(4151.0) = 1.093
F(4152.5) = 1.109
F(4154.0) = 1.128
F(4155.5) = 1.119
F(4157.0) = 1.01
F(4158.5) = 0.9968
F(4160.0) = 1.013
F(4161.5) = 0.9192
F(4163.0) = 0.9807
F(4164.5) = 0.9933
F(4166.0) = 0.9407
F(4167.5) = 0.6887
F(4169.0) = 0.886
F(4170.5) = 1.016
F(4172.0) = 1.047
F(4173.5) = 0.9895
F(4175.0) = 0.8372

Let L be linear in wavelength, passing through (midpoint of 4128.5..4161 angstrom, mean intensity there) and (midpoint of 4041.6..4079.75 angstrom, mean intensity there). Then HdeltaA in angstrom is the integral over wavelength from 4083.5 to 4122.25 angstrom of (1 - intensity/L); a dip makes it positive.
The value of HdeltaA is -2.0 angstrom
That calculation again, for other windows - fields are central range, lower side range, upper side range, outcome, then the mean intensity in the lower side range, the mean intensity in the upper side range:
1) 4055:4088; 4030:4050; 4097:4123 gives -1.2 angstrom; 1.02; 1.08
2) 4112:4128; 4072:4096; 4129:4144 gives -0.3 angstrom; 1.15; 1.05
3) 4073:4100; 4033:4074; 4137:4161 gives -2.4 angstrom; 1.04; 1.06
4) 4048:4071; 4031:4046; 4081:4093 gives 0.6 angstrom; 1.03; 1.13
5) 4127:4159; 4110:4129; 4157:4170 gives -1.7 angstrom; 1.09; 0.934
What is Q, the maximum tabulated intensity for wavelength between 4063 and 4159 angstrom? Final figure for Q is 1.283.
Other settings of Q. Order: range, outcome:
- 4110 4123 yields 1.22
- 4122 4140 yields 1.161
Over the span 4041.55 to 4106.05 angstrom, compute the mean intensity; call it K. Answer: 1.09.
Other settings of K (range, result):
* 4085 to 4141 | 1.1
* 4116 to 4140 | 1.07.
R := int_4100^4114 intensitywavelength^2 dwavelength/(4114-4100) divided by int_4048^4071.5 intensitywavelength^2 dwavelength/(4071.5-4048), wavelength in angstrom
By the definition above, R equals 1.1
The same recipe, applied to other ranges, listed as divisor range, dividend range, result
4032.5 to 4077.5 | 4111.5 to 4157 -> 1.06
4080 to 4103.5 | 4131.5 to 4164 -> 0.95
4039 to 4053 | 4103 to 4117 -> 1.10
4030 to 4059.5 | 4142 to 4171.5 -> 1.04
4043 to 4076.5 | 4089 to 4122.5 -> 1.07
